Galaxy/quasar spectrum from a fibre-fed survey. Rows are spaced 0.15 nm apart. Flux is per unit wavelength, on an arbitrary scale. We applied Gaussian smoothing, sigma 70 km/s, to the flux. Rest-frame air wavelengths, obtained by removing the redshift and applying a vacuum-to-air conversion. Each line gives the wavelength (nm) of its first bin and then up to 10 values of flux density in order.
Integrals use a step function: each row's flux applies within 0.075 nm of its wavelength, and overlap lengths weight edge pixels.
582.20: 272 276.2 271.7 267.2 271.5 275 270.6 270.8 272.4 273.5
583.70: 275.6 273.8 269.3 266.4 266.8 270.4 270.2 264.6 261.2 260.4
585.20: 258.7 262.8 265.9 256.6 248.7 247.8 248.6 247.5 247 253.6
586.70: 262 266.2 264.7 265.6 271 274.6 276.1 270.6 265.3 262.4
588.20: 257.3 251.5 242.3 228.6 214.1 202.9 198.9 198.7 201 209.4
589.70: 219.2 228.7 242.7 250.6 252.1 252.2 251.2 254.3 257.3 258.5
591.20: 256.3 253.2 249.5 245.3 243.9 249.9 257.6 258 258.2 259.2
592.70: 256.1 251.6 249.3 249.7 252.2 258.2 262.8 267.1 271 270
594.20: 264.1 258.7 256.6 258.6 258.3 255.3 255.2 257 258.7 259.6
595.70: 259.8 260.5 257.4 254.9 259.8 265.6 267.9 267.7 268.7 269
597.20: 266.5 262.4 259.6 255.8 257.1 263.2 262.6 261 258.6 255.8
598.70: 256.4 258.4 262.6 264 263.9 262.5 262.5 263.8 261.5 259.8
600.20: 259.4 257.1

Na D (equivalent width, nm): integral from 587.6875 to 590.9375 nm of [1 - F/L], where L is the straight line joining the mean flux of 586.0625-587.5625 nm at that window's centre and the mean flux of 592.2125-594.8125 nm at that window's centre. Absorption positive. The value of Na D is 0.294 nm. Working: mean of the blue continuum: 261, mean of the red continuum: 259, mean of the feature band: 237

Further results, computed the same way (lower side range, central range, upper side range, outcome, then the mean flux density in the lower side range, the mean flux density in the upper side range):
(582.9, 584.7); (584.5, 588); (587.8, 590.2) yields -0.140 nm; 271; 230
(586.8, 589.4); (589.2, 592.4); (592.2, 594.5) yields 0.124 nm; 246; 259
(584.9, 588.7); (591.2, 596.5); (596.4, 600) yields 0.075 nm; 258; 262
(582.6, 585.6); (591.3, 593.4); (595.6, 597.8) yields 0.095 nm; 268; 262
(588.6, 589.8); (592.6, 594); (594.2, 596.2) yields -0.088 nm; 209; 258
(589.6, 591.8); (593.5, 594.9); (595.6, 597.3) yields -0.031 nm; 247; 263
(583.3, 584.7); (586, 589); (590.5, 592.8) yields 0.104 nm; 271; 254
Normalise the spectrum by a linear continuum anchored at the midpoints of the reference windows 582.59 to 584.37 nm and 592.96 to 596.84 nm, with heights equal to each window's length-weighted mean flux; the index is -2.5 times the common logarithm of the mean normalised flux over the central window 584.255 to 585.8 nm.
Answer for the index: 0.03 mag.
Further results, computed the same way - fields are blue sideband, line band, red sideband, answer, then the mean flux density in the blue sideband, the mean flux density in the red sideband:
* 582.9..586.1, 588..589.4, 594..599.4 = 0.17 mag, 265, 261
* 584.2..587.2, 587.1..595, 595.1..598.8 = 0.05 mag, 259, 261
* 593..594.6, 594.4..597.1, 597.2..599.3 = 0.00 mag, 260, 260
